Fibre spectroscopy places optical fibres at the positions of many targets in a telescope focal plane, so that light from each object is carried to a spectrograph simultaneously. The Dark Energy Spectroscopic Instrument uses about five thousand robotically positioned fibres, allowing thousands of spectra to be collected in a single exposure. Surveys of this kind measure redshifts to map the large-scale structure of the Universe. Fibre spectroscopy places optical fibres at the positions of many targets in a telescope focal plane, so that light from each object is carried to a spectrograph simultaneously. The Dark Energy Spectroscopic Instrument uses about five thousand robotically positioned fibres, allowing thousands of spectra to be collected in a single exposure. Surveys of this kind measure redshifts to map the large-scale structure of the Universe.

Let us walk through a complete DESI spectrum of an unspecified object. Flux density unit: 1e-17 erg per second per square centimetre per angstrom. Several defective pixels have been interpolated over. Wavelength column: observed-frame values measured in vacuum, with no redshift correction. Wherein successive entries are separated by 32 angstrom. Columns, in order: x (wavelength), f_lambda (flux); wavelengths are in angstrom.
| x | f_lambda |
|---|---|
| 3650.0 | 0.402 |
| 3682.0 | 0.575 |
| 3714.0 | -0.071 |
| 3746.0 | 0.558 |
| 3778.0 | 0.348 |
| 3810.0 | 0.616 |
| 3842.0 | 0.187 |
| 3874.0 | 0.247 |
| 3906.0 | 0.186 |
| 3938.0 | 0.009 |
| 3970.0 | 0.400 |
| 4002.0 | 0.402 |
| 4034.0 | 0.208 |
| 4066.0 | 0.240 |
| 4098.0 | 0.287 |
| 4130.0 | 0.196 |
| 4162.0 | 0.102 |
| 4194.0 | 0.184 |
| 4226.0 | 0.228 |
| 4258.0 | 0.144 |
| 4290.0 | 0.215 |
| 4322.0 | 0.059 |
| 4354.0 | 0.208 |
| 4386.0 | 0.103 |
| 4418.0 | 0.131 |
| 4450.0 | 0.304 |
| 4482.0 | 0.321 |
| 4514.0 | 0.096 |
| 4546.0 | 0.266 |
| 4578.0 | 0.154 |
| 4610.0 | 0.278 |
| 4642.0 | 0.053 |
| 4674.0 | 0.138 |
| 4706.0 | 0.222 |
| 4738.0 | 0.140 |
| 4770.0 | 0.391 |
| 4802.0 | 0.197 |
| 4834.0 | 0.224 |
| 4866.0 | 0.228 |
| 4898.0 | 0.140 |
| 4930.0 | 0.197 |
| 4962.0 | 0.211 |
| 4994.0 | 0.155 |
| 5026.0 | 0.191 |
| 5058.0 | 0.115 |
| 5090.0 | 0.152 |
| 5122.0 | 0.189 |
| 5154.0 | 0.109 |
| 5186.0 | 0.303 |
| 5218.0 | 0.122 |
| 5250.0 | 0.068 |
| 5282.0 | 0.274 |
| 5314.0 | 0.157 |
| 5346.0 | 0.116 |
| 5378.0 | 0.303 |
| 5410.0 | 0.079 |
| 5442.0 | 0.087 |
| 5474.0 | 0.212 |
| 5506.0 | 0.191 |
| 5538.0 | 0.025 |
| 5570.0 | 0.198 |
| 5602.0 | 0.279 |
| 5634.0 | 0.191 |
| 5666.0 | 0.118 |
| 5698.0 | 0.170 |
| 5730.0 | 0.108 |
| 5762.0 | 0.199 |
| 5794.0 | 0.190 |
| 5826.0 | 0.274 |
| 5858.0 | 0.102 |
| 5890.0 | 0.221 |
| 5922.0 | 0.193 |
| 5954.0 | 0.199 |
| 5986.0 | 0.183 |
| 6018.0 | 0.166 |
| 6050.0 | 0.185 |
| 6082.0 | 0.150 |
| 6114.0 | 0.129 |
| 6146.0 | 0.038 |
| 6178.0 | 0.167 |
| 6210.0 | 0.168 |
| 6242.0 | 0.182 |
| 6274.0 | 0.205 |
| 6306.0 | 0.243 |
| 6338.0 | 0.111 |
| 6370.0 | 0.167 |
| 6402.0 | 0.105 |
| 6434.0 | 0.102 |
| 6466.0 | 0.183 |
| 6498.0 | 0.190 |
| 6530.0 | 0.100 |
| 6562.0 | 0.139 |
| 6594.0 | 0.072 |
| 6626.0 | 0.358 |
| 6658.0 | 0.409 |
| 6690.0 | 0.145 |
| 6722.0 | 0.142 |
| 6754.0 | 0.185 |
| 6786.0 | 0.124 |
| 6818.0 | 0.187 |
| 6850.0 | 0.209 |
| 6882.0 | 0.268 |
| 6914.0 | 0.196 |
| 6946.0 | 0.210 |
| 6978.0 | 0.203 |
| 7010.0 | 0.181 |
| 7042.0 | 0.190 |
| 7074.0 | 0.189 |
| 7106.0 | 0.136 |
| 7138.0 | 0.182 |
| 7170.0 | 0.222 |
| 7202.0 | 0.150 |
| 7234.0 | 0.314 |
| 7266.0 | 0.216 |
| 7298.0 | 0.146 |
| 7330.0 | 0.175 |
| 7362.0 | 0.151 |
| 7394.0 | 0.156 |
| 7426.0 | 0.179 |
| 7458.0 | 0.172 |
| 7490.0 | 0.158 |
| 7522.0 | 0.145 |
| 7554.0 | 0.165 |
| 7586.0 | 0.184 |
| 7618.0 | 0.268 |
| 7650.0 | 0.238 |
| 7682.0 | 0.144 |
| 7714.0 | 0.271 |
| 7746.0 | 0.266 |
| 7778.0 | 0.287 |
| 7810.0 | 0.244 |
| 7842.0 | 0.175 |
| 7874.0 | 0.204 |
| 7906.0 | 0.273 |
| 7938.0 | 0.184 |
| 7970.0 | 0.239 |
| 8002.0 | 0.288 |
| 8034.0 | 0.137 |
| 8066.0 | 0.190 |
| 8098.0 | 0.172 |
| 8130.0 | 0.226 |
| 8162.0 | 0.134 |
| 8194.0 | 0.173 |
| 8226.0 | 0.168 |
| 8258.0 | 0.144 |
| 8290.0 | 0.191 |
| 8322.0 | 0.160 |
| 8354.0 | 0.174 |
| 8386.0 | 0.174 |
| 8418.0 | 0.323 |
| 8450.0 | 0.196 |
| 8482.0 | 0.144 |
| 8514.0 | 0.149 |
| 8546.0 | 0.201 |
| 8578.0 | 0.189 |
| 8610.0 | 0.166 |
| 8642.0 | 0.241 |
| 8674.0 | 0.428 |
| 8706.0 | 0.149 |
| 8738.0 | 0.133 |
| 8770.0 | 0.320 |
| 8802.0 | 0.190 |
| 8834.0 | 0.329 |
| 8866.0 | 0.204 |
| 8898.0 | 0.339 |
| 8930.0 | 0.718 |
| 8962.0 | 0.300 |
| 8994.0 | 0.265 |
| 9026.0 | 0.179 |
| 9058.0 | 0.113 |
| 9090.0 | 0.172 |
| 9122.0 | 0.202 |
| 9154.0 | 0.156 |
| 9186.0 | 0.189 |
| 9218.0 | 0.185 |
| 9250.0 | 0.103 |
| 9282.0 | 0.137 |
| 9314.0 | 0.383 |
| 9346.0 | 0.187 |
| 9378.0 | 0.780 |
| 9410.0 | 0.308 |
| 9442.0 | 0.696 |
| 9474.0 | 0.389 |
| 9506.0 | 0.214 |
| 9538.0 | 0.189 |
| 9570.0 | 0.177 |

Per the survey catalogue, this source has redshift 0.781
